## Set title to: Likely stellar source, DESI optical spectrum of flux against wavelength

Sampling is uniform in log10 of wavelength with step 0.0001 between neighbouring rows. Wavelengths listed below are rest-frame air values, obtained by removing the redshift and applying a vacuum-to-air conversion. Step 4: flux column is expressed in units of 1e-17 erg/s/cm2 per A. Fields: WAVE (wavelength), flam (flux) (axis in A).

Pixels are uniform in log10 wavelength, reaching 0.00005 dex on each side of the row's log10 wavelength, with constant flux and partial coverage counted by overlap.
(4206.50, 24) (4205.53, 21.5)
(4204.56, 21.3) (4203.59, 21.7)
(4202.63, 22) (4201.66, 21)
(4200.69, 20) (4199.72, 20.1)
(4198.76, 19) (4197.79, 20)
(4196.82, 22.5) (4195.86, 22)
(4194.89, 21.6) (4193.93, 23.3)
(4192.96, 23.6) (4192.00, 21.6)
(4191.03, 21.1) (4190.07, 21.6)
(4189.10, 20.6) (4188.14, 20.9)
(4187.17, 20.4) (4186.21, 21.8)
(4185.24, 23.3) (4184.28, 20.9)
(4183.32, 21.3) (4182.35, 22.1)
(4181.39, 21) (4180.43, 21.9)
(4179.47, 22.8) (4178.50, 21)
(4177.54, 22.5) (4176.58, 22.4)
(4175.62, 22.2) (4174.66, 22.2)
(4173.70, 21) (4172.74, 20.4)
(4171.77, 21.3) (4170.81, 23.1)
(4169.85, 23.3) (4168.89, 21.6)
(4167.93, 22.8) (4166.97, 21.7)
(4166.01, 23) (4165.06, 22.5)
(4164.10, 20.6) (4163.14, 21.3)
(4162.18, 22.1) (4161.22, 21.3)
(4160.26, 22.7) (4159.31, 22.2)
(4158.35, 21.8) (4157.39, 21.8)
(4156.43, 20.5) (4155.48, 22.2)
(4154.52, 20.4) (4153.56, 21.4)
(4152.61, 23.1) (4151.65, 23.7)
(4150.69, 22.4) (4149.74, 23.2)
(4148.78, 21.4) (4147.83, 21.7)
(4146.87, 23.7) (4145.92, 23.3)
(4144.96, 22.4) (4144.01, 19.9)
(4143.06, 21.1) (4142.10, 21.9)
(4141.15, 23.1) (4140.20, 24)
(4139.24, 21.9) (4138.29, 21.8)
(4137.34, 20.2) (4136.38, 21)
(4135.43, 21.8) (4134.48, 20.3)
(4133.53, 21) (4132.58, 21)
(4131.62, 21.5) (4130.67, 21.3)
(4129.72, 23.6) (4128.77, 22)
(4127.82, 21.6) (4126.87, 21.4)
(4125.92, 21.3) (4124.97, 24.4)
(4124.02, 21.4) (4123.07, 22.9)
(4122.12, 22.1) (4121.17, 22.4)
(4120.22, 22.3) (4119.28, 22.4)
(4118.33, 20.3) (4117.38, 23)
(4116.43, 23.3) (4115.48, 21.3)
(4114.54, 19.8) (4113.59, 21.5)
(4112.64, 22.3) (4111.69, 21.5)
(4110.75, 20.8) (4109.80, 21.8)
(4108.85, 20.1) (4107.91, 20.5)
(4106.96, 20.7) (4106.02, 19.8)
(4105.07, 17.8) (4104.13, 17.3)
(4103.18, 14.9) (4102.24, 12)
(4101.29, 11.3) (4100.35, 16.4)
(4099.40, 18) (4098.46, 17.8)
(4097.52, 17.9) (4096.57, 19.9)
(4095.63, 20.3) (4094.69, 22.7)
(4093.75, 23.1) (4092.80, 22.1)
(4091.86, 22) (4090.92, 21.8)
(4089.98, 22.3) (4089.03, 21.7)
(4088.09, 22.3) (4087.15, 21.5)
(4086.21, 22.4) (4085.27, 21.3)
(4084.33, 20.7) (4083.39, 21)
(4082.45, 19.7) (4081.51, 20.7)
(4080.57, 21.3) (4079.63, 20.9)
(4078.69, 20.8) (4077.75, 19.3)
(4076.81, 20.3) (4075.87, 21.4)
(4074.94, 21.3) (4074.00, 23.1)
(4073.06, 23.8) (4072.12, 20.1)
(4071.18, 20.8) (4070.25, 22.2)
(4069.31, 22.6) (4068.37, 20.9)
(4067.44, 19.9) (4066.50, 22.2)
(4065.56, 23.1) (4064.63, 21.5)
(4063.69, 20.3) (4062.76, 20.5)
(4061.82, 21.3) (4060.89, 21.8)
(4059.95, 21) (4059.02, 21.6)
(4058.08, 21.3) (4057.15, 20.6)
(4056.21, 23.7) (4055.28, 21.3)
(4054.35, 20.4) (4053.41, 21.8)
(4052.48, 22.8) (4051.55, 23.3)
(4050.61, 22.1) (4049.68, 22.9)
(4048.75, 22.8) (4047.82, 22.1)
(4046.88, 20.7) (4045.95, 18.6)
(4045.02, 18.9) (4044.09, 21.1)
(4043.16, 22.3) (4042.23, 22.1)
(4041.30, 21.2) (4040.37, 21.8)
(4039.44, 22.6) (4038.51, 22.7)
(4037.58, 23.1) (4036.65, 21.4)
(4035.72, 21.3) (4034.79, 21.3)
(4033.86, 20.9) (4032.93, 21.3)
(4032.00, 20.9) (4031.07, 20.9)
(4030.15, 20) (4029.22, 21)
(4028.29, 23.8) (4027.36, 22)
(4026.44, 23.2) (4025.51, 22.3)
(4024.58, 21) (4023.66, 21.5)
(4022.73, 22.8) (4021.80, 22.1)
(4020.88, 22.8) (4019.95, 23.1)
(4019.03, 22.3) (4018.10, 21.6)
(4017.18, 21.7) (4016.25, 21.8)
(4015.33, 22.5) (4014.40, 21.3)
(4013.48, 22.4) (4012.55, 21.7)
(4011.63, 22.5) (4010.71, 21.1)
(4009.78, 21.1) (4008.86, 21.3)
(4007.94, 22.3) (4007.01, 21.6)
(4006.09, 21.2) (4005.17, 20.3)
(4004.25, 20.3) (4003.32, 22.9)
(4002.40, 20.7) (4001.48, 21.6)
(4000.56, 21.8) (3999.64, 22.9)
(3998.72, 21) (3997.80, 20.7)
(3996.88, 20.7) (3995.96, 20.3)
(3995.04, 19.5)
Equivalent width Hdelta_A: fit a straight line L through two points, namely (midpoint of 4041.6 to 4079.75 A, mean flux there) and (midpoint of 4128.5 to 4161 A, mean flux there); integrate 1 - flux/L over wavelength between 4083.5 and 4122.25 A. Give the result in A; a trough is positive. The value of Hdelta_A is 2.4 A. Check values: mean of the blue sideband 21.5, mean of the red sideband 21.9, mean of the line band 20.3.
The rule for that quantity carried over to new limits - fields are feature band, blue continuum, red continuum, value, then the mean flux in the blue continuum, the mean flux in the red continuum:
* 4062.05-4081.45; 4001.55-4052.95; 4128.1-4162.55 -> 0.4 A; 21.7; 21.9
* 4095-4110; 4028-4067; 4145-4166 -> 2.7 A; 21.6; 22.1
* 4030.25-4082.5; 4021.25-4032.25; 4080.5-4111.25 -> -1.2 A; 21.8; 19.8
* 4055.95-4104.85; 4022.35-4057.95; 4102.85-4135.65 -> 2.1 A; 21.7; 21.2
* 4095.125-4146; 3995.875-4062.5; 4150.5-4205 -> 2.5 A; 21.7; 21.7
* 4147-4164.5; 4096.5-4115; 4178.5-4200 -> -1.4 A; 18.6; 21.5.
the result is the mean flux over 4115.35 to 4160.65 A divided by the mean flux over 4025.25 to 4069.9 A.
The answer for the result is 1.0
